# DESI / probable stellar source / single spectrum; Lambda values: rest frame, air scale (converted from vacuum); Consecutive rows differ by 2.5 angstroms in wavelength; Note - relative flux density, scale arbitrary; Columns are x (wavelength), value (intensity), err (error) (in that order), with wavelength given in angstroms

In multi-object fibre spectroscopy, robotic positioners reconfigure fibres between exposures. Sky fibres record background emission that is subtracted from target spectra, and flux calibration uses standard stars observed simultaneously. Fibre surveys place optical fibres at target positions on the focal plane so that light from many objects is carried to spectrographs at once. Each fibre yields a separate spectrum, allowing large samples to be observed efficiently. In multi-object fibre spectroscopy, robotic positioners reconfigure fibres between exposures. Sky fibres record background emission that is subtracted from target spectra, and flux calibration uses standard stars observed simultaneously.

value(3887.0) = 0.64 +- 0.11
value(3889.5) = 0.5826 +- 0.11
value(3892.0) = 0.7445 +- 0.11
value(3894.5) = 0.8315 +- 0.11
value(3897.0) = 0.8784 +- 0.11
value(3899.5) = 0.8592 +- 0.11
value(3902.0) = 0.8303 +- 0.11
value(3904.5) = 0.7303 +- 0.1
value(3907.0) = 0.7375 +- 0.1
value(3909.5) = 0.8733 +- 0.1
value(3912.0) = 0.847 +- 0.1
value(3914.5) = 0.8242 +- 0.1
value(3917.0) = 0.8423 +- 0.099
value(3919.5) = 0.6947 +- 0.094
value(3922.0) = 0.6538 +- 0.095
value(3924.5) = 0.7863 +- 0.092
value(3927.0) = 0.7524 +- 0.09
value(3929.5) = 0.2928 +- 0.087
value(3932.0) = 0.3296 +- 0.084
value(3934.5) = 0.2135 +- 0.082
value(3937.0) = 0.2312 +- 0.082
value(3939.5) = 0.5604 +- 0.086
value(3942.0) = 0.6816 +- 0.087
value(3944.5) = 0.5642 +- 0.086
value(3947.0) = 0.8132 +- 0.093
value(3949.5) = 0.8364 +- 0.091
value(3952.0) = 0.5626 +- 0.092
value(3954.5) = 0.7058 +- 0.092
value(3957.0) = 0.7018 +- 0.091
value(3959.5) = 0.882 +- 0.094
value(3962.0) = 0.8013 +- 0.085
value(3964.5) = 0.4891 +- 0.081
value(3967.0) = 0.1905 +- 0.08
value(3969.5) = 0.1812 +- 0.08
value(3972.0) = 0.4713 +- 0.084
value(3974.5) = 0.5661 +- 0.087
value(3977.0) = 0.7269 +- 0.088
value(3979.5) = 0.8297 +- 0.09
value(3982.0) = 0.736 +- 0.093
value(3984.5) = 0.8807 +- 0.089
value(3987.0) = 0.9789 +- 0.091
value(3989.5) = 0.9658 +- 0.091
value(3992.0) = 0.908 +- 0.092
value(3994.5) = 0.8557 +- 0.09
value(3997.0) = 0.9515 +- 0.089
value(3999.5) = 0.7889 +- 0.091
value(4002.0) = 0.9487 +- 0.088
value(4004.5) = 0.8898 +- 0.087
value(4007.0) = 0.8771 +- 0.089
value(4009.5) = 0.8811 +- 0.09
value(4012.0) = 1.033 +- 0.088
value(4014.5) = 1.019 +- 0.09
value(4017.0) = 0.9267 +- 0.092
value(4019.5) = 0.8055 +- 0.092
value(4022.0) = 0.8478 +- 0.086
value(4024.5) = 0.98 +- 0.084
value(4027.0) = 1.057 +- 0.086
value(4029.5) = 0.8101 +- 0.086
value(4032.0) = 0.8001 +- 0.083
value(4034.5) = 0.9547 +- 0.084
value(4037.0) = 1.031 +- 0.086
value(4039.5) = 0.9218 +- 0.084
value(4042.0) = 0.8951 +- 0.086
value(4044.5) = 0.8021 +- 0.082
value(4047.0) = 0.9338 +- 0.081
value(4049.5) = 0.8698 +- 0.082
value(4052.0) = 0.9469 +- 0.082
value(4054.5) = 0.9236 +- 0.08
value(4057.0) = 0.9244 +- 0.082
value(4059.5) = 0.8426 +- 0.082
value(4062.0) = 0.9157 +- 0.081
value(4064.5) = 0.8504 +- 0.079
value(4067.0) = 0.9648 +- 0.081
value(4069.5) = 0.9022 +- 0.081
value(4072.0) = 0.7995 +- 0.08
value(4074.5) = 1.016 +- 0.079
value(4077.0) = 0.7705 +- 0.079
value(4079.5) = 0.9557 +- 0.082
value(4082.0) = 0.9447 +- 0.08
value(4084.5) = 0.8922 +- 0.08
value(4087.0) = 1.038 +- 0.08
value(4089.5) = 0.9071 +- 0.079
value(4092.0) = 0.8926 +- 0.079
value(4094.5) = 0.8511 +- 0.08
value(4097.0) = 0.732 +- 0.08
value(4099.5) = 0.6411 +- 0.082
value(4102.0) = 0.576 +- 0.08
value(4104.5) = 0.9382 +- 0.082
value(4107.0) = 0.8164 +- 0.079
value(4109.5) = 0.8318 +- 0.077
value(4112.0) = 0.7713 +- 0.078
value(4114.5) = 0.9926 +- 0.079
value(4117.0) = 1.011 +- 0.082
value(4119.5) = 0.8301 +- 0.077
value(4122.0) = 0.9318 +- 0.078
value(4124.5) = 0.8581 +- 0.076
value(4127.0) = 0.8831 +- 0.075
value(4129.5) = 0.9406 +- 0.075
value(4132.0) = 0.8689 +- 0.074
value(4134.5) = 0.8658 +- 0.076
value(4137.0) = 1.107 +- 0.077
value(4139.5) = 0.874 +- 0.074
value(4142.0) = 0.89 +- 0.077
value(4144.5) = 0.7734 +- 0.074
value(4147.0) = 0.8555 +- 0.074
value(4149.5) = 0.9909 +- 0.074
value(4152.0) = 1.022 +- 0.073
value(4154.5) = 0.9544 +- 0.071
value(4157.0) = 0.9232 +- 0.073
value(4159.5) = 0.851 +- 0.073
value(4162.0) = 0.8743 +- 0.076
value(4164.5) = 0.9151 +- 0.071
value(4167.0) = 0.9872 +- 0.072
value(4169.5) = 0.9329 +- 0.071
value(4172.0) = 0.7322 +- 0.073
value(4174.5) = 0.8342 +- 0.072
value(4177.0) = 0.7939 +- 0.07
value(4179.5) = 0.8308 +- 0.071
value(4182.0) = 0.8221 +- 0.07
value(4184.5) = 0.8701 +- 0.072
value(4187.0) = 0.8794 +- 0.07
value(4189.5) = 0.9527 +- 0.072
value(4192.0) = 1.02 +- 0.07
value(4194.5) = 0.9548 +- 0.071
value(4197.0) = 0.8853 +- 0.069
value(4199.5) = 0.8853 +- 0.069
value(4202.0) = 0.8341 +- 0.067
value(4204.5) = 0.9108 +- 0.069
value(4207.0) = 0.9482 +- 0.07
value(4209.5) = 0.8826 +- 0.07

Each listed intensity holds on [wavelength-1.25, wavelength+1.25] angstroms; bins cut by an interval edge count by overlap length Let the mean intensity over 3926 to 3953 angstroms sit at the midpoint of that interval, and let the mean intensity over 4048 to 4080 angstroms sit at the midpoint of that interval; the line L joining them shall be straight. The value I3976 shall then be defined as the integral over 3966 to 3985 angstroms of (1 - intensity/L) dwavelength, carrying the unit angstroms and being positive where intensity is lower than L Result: 2.3 angstroms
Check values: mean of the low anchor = 0.528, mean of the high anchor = 0.898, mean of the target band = 0.566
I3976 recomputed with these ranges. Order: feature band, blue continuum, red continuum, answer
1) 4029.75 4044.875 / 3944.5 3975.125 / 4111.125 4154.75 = -3.3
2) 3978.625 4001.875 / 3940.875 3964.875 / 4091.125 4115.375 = -4.7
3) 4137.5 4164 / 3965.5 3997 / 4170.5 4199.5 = -2.0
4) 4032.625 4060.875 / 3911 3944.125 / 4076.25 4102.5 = -4.8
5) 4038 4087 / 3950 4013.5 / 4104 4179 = -4.6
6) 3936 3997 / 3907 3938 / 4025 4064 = 4.1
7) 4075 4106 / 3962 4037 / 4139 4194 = 0.2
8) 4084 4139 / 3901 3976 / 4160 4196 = -4.0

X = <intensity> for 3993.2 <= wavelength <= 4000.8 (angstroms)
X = 0.866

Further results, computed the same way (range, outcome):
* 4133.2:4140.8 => 0.948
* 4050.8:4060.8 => 0.909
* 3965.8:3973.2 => 0.28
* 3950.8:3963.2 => 0.731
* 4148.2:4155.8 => 0.988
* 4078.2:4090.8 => 0.947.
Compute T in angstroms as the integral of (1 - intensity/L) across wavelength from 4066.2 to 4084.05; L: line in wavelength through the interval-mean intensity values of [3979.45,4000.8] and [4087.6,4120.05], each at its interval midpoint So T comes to -1.3 angstroms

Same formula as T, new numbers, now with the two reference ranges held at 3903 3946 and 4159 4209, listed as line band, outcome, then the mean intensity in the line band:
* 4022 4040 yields -4.85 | 0.931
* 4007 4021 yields -4.12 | 0.927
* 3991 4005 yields -3.80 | 0.89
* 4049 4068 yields -3.62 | 0.905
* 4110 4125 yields -1.43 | 0.898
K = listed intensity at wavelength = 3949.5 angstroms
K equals 0.8364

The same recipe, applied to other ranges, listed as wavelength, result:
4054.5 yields 0.9236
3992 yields 0.908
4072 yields 0.7995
